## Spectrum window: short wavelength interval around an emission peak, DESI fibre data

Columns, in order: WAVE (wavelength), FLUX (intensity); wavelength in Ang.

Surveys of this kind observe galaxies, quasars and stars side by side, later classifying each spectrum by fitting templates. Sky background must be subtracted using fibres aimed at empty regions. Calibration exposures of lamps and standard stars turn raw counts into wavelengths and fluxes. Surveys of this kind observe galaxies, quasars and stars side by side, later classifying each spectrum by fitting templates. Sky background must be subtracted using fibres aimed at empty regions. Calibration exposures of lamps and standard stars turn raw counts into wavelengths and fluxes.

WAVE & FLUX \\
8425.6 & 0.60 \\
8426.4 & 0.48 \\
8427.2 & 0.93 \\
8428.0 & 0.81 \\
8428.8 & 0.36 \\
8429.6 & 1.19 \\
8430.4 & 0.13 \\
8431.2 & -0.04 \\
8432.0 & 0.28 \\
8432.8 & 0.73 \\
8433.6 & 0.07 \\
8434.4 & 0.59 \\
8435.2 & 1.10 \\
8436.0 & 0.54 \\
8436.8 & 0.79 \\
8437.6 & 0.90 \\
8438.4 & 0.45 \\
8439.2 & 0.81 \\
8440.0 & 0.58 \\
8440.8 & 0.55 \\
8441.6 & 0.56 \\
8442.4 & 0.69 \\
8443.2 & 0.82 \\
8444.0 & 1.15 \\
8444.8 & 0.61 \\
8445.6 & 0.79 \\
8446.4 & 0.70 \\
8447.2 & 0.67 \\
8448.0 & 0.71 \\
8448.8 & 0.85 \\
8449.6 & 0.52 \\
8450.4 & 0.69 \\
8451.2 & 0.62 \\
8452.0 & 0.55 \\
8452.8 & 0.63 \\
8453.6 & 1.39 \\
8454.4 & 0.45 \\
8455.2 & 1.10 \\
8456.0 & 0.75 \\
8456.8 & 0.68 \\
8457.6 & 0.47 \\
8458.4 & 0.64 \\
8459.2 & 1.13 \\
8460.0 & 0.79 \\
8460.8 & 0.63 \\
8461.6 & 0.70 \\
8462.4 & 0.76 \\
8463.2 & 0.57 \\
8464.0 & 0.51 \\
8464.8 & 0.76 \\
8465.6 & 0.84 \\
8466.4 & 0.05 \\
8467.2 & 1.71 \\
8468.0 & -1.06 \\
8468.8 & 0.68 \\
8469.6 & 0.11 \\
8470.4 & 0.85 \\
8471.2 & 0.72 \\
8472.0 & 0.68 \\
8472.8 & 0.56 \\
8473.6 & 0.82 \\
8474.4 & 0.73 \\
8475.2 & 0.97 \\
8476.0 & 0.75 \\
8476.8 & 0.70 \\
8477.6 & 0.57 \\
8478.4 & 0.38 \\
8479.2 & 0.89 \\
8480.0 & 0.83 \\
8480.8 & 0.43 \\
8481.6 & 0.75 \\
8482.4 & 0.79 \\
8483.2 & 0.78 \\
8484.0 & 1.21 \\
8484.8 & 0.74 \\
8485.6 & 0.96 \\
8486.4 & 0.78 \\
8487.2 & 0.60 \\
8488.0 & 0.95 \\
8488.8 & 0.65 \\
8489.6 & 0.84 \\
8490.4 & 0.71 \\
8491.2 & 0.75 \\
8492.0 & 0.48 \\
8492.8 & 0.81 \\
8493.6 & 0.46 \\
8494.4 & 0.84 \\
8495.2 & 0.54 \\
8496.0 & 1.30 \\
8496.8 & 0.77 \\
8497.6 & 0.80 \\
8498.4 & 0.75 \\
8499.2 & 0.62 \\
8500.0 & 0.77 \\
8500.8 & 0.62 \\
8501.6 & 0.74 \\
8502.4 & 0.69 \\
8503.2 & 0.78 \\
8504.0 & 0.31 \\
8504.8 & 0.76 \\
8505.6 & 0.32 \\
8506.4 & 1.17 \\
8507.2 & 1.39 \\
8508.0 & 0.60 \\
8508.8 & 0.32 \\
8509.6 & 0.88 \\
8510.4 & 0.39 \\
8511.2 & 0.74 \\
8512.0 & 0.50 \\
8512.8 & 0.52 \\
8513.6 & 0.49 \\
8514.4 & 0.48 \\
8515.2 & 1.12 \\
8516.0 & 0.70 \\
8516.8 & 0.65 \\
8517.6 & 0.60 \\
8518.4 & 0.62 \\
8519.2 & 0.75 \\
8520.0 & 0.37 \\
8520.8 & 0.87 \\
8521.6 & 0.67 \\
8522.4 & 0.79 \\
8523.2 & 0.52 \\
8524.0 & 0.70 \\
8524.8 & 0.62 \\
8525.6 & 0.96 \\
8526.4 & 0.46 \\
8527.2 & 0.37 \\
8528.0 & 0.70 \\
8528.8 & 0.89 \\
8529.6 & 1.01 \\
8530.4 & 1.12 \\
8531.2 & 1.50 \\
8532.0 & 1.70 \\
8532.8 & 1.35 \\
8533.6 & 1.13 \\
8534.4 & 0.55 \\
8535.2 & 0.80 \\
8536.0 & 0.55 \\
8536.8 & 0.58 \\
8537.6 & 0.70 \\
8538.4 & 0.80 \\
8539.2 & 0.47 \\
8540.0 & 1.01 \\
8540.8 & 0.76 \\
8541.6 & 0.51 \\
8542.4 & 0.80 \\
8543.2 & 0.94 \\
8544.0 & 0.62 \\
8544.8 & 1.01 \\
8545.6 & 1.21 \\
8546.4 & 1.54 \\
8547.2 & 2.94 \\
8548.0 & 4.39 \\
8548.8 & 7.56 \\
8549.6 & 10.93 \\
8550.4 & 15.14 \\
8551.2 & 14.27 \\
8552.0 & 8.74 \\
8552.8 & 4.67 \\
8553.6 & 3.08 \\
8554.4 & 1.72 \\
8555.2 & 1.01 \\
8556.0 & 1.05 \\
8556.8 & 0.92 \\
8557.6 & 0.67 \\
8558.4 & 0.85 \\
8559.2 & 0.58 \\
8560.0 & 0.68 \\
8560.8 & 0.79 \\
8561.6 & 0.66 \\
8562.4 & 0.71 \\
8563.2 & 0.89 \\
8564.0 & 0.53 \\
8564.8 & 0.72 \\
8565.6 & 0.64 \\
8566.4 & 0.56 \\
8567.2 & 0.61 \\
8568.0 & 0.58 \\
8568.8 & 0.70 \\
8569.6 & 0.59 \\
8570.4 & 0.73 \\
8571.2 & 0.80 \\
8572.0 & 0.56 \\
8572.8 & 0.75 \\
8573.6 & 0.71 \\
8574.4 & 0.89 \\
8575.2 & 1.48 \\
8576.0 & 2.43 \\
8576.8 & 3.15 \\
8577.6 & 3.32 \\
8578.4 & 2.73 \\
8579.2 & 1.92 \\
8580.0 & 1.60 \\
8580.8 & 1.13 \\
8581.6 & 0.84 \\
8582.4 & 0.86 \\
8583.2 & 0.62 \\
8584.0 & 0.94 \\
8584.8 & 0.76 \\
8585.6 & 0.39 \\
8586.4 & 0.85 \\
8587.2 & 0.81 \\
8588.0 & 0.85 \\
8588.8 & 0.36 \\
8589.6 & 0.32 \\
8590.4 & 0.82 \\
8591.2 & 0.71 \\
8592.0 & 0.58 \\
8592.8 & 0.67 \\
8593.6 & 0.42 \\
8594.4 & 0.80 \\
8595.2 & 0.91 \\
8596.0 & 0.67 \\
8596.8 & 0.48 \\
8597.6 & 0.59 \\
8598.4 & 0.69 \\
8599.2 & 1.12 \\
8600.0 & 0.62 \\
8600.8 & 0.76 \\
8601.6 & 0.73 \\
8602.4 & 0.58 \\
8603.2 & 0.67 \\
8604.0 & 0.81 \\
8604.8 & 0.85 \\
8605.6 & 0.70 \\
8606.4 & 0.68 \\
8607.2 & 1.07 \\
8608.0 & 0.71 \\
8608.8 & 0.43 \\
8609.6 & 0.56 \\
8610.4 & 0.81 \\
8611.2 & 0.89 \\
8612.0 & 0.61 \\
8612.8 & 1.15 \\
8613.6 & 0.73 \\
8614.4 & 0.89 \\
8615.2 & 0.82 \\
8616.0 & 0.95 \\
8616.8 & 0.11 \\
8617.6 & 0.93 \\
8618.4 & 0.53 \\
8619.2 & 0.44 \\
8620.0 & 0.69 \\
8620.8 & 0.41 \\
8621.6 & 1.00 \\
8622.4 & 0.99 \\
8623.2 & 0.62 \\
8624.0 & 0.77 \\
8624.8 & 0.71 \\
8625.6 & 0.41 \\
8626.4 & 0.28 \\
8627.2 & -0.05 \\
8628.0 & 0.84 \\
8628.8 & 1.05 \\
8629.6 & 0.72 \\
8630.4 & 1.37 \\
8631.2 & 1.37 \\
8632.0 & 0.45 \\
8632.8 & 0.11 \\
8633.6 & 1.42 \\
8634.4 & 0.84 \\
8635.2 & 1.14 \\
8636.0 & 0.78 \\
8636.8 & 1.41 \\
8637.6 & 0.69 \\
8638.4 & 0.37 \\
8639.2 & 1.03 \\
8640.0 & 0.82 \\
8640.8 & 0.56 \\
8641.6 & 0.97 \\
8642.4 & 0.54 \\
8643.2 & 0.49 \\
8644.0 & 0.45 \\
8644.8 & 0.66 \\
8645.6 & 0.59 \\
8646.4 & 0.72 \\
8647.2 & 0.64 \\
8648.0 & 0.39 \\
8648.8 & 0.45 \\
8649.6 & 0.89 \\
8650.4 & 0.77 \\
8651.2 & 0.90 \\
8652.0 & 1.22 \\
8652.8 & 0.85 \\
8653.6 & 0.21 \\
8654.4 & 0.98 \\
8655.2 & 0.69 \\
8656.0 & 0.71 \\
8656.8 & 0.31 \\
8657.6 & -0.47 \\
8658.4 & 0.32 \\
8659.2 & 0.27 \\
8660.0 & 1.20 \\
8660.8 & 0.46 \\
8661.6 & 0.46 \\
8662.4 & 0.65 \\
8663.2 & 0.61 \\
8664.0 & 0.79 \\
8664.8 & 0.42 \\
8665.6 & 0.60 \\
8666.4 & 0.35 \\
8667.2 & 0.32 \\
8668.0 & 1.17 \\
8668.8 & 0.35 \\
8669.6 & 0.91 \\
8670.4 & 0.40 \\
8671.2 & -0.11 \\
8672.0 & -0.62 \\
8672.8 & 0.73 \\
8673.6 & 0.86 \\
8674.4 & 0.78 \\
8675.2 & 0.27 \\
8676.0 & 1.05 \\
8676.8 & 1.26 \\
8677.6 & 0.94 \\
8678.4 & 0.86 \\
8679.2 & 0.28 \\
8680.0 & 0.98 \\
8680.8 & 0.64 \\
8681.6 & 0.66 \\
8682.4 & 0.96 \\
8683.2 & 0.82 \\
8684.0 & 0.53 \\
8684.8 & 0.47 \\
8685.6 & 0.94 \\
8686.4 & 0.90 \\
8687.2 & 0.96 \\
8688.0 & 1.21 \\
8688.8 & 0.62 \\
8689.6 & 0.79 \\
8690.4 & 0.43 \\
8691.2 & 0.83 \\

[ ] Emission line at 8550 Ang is H-alpha 6563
